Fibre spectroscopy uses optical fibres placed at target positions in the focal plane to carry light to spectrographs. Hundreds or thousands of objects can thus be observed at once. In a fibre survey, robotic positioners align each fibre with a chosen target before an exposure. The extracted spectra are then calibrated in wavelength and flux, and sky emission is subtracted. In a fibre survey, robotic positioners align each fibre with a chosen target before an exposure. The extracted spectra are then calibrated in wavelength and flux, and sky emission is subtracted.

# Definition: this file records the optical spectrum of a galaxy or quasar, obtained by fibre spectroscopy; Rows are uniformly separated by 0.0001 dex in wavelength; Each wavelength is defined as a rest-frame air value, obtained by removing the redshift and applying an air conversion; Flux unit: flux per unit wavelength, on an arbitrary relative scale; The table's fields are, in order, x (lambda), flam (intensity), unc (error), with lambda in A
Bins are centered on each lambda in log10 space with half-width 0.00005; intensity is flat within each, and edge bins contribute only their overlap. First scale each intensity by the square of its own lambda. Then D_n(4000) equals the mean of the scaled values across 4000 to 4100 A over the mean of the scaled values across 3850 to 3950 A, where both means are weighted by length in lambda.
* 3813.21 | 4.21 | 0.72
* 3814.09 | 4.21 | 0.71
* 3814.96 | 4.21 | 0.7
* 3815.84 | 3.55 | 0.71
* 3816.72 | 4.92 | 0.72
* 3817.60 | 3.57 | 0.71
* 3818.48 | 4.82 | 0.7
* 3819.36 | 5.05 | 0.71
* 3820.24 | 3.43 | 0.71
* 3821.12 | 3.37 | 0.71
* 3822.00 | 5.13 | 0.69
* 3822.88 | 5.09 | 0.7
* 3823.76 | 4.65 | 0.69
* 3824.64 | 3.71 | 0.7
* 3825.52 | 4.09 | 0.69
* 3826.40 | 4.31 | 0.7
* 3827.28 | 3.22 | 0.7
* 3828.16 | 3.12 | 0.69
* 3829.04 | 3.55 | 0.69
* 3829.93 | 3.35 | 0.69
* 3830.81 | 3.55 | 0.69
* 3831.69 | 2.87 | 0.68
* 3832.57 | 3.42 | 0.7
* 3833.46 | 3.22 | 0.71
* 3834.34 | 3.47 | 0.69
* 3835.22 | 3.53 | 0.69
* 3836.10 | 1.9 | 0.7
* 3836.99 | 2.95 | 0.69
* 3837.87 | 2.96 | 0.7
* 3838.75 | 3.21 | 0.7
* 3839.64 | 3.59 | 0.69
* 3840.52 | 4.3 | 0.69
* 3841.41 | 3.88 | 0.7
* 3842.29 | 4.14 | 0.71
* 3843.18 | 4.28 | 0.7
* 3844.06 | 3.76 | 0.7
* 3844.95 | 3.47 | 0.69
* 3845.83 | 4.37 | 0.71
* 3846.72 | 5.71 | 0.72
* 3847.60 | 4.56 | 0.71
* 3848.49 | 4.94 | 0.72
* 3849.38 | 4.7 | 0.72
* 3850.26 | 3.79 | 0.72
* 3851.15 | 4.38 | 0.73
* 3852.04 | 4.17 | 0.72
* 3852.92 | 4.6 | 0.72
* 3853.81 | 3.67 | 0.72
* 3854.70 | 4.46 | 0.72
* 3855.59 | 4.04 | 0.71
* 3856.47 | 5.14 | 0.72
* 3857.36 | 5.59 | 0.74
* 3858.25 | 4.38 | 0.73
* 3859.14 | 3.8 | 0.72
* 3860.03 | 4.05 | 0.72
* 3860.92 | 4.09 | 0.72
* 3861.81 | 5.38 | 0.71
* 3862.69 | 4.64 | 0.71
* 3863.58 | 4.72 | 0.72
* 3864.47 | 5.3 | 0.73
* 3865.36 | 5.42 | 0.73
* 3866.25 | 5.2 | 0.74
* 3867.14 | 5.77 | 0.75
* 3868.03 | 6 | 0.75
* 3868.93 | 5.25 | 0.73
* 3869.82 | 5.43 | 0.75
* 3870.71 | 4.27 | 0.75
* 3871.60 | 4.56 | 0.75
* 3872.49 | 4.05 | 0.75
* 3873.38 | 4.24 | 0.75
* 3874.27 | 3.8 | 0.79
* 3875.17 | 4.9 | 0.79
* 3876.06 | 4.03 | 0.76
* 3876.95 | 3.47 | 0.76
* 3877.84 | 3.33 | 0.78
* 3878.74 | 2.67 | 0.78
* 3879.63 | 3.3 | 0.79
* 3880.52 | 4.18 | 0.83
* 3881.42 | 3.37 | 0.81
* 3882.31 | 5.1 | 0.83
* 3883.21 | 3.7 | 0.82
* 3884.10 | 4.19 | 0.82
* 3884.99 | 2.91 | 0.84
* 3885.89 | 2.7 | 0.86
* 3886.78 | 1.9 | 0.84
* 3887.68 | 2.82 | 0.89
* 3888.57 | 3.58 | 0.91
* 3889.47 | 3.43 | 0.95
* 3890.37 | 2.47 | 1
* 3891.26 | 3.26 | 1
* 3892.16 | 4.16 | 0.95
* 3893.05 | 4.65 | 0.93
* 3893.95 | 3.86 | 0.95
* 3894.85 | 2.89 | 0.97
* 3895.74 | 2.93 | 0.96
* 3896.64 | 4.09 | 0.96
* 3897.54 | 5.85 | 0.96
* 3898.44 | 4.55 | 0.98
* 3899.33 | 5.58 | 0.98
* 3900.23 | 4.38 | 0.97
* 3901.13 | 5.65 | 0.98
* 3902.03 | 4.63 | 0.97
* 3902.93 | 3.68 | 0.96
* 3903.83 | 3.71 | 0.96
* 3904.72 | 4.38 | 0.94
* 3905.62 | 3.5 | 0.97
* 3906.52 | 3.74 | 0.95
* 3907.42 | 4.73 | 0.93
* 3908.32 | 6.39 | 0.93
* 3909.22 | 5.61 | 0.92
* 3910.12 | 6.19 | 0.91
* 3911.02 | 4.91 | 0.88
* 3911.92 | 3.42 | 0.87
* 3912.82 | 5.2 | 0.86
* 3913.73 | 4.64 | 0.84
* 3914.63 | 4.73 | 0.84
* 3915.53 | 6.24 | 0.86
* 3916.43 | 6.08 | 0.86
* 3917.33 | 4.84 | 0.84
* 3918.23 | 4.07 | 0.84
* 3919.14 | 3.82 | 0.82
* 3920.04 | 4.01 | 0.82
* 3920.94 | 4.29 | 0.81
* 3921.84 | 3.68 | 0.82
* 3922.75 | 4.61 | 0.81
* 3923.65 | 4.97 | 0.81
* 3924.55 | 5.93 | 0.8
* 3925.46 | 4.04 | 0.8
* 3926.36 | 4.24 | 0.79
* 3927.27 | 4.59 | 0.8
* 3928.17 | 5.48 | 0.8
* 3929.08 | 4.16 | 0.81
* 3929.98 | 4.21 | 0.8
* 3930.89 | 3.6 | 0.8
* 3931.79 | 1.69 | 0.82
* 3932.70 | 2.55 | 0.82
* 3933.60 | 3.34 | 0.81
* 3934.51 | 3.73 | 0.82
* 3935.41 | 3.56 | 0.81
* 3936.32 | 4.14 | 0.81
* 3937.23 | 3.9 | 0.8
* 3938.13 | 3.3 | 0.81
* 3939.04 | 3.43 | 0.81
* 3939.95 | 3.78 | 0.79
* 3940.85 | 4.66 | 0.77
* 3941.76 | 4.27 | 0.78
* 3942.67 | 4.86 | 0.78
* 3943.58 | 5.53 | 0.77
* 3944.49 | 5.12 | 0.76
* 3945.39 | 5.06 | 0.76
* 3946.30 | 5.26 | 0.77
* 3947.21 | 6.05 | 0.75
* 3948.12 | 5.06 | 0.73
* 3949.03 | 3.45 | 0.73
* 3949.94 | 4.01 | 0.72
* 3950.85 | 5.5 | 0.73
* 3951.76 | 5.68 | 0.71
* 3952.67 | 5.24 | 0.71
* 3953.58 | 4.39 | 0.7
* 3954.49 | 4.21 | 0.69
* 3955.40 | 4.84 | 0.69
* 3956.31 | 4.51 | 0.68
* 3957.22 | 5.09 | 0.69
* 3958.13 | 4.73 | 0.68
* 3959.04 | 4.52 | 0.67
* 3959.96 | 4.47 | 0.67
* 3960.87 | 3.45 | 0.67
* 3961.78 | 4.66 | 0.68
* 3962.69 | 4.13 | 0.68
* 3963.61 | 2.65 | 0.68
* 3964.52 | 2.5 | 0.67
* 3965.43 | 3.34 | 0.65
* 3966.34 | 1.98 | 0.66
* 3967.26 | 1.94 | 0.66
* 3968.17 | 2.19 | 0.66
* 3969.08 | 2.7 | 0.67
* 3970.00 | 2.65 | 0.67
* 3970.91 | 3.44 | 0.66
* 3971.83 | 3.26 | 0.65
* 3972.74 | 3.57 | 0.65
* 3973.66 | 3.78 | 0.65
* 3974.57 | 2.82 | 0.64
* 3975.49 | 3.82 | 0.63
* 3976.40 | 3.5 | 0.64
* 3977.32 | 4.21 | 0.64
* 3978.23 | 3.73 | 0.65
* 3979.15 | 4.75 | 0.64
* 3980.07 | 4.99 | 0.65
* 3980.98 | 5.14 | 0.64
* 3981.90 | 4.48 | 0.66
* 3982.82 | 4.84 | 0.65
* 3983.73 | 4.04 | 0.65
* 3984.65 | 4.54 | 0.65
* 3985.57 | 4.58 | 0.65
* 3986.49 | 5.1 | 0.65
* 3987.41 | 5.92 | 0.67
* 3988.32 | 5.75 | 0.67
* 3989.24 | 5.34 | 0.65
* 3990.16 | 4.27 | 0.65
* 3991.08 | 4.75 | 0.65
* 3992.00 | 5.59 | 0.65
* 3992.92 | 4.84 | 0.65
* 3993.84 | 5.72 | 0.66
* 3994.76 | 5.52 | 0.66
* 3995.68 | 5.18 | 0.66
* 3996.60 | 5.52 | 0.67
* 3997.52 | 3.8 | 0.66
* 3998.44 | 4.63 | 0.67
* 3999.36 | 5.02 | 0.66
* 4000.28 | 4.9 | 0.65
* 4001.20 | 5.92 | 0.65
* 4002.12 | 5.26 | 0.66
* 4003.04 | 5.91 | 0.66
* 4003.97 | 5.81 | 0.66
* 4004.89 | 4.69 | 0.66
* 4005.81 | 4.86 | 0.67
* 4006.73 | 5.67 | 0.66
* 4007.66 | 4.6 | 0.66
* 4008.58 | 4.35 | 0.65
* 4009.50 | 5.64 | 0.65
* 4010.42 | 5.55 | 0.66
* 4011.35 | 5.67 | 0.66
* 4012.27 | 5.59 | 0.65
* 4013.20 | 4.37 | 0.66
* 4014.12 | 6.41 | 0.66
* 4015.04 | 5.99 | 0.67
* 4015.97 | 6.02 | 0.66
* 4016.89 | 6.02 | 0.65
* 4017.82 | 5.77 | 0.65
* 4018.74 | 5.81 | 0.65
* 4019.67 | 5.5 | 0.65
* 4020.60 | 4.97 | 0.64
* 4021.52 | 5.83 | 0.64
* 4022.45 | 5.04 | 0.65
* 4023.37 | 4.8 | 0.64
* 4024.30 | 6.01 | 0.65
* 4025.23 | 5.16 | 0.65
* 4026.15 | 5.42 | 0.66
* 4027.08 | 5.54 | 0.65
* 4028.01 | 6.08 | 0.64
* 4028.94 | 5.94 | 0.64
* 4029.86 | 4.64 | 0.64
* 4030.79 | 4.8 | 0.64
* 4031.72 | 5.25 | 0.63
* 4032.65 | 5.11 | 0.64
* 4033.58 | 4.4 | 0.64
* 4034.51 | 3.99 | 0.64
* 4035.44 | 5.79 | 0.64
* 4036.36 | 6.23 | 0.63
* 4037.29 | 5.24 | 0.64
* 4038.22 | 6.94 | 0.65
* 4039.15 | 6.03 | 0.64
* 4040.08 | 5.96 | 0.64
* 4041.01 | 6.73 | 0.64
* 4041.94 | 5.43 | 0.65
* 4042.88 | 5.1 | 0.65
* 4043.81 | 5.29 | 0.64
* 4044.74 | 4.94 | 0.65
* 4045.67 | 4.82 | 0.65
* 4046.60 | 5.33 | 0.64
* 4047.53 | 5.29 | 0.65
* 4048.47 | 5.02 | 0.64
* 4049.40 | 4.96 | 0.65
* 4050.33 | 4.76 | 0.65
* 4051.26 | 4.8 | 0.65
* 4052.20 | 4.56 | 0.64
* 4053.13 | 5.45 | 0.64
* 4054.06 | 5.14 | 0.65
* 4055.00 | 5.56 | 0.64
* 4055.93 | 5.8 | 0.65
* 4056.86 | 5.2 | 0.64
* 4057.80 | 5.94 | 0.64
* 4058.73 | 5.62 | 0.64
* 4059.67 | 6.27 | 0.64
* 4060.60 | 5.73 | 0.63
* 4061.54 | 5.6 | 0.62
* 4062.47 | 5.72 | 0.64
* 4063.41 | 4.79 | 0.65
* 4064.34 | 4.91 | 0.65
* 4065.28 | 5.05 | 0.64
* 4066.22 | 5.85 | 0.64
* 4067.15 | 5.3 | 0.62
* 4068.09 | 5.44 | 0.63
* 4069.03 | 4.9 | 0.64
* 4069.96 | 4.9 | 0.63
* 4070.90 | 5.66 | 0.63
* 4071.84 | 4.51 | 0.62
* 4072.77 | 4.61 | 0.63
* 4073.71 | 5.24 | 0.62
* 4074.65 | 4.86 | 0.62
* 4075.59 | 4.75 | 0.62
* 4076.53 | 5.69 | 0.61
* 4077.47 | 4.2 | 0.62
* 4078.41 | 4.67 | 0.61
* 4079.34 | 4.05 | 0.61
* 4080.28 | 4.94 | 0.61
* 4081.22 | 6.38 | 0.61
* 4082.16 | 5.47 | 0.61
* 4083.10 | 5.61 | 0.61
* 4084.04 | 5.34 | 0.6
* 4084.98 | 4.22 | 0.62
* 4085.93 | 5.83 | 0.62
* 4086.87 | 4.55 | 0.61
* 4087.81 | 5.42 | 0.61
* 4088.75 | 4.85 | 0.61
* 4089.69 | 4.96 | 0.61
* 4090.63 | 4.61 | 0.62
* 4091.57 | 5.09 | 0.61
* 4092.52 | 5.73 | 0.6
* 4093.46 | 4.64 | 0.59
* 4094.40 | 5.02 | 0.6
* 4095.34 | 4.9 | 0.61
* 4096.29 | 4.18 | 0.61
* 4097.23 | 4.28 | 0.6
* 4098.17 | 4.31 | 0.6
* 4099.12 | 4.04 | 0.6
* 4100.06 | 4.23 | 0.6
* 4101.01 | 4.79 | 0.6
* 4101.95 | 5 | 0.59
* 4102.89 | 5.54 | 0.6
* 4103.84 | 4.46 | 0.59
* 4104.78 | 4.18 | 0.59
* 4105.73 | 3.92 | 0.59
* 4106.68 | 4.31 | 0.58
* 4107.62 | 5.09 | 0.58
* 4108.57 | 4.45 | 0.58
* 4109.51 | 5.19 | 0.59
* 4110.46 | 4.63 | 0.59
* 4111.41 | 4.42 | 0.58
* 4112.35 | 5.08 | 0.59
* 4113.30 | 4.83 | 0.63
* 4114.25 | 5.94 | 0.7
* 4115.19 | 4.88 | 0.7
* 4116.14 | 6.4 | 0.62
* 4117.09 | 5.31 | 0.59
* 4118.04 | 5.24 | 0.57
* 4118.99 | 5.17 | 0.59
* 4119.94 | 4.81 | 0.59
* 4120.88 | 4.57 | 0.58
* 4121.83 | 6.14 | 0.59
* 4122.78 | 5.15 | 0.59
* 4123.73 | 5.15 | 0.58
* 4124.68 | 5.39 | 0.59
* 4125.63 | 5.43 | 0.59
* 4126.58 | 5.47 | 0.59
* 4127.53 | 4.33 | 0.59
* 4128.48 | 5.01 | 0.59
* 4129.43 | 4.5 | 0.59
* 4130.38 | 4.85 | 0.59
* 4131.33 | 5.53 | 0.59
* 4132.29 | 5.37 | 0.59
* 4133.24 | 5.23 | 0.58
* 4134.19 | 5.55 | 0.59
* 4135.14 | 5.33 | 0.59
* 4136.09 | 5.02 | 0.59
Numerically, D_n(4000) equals 1.3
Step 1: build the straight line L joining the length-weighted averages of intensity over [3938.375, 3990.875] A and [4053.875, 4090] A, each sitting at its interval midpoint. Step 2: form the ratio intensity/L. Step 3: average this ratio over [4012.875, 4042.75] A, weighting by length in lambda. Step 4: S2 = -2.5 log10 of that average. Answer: -0.15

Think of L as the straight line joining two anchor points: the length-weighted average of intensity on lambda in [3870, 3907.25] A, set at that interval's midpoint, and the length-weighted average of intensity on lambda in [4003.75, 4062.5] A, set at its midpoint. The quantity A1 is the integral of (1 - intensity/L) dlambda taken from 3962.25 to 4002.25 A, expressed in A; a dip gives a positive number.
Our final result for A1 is 5.4 A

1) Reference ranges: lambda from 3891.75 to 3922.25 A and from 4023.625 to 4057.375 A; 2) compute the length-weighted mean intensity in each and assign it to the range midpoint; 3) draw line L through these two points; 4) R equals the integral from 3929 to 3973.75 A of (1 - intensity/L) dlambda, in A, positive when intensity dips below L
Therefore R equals 8.0 A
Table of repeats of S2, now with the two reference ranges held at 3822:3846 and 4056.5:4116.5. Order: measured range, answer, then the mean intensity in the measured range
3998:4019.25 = -0.18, 5.41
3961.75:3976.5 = 0.39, 3.06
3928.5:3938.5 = 0.20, 3.5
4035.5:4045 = -0.22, 5.81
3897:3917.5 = -0.21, 4.89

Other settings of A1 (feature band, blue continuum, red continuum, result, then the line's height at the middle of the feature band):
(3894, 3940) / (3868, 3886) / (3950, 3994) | -2.6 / 4.11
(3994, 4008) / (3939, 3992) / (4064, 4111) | -2.3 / 4.45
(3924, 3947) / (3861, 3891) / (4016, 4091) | 1.6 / 4.51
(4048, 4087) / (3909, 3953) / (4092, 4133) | -3.0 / 4.82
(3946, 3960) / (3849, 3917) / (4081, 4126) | -0.8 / 4.55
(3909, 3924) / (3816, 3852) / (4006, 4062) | -0.8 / 4.53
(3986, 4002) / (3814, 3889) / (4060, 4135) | -1.9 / 4.62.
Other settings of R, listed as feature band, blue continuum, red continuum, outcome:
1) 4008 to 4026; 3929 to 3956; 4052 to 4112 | -3.1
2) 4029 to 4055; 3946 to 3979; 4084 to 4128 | -4.6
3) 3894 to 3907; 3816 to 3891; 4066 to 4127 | 0.0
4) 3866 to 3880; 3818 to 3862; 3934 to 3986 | -1.2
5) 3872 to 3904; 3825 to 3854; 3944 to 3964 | 2.5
